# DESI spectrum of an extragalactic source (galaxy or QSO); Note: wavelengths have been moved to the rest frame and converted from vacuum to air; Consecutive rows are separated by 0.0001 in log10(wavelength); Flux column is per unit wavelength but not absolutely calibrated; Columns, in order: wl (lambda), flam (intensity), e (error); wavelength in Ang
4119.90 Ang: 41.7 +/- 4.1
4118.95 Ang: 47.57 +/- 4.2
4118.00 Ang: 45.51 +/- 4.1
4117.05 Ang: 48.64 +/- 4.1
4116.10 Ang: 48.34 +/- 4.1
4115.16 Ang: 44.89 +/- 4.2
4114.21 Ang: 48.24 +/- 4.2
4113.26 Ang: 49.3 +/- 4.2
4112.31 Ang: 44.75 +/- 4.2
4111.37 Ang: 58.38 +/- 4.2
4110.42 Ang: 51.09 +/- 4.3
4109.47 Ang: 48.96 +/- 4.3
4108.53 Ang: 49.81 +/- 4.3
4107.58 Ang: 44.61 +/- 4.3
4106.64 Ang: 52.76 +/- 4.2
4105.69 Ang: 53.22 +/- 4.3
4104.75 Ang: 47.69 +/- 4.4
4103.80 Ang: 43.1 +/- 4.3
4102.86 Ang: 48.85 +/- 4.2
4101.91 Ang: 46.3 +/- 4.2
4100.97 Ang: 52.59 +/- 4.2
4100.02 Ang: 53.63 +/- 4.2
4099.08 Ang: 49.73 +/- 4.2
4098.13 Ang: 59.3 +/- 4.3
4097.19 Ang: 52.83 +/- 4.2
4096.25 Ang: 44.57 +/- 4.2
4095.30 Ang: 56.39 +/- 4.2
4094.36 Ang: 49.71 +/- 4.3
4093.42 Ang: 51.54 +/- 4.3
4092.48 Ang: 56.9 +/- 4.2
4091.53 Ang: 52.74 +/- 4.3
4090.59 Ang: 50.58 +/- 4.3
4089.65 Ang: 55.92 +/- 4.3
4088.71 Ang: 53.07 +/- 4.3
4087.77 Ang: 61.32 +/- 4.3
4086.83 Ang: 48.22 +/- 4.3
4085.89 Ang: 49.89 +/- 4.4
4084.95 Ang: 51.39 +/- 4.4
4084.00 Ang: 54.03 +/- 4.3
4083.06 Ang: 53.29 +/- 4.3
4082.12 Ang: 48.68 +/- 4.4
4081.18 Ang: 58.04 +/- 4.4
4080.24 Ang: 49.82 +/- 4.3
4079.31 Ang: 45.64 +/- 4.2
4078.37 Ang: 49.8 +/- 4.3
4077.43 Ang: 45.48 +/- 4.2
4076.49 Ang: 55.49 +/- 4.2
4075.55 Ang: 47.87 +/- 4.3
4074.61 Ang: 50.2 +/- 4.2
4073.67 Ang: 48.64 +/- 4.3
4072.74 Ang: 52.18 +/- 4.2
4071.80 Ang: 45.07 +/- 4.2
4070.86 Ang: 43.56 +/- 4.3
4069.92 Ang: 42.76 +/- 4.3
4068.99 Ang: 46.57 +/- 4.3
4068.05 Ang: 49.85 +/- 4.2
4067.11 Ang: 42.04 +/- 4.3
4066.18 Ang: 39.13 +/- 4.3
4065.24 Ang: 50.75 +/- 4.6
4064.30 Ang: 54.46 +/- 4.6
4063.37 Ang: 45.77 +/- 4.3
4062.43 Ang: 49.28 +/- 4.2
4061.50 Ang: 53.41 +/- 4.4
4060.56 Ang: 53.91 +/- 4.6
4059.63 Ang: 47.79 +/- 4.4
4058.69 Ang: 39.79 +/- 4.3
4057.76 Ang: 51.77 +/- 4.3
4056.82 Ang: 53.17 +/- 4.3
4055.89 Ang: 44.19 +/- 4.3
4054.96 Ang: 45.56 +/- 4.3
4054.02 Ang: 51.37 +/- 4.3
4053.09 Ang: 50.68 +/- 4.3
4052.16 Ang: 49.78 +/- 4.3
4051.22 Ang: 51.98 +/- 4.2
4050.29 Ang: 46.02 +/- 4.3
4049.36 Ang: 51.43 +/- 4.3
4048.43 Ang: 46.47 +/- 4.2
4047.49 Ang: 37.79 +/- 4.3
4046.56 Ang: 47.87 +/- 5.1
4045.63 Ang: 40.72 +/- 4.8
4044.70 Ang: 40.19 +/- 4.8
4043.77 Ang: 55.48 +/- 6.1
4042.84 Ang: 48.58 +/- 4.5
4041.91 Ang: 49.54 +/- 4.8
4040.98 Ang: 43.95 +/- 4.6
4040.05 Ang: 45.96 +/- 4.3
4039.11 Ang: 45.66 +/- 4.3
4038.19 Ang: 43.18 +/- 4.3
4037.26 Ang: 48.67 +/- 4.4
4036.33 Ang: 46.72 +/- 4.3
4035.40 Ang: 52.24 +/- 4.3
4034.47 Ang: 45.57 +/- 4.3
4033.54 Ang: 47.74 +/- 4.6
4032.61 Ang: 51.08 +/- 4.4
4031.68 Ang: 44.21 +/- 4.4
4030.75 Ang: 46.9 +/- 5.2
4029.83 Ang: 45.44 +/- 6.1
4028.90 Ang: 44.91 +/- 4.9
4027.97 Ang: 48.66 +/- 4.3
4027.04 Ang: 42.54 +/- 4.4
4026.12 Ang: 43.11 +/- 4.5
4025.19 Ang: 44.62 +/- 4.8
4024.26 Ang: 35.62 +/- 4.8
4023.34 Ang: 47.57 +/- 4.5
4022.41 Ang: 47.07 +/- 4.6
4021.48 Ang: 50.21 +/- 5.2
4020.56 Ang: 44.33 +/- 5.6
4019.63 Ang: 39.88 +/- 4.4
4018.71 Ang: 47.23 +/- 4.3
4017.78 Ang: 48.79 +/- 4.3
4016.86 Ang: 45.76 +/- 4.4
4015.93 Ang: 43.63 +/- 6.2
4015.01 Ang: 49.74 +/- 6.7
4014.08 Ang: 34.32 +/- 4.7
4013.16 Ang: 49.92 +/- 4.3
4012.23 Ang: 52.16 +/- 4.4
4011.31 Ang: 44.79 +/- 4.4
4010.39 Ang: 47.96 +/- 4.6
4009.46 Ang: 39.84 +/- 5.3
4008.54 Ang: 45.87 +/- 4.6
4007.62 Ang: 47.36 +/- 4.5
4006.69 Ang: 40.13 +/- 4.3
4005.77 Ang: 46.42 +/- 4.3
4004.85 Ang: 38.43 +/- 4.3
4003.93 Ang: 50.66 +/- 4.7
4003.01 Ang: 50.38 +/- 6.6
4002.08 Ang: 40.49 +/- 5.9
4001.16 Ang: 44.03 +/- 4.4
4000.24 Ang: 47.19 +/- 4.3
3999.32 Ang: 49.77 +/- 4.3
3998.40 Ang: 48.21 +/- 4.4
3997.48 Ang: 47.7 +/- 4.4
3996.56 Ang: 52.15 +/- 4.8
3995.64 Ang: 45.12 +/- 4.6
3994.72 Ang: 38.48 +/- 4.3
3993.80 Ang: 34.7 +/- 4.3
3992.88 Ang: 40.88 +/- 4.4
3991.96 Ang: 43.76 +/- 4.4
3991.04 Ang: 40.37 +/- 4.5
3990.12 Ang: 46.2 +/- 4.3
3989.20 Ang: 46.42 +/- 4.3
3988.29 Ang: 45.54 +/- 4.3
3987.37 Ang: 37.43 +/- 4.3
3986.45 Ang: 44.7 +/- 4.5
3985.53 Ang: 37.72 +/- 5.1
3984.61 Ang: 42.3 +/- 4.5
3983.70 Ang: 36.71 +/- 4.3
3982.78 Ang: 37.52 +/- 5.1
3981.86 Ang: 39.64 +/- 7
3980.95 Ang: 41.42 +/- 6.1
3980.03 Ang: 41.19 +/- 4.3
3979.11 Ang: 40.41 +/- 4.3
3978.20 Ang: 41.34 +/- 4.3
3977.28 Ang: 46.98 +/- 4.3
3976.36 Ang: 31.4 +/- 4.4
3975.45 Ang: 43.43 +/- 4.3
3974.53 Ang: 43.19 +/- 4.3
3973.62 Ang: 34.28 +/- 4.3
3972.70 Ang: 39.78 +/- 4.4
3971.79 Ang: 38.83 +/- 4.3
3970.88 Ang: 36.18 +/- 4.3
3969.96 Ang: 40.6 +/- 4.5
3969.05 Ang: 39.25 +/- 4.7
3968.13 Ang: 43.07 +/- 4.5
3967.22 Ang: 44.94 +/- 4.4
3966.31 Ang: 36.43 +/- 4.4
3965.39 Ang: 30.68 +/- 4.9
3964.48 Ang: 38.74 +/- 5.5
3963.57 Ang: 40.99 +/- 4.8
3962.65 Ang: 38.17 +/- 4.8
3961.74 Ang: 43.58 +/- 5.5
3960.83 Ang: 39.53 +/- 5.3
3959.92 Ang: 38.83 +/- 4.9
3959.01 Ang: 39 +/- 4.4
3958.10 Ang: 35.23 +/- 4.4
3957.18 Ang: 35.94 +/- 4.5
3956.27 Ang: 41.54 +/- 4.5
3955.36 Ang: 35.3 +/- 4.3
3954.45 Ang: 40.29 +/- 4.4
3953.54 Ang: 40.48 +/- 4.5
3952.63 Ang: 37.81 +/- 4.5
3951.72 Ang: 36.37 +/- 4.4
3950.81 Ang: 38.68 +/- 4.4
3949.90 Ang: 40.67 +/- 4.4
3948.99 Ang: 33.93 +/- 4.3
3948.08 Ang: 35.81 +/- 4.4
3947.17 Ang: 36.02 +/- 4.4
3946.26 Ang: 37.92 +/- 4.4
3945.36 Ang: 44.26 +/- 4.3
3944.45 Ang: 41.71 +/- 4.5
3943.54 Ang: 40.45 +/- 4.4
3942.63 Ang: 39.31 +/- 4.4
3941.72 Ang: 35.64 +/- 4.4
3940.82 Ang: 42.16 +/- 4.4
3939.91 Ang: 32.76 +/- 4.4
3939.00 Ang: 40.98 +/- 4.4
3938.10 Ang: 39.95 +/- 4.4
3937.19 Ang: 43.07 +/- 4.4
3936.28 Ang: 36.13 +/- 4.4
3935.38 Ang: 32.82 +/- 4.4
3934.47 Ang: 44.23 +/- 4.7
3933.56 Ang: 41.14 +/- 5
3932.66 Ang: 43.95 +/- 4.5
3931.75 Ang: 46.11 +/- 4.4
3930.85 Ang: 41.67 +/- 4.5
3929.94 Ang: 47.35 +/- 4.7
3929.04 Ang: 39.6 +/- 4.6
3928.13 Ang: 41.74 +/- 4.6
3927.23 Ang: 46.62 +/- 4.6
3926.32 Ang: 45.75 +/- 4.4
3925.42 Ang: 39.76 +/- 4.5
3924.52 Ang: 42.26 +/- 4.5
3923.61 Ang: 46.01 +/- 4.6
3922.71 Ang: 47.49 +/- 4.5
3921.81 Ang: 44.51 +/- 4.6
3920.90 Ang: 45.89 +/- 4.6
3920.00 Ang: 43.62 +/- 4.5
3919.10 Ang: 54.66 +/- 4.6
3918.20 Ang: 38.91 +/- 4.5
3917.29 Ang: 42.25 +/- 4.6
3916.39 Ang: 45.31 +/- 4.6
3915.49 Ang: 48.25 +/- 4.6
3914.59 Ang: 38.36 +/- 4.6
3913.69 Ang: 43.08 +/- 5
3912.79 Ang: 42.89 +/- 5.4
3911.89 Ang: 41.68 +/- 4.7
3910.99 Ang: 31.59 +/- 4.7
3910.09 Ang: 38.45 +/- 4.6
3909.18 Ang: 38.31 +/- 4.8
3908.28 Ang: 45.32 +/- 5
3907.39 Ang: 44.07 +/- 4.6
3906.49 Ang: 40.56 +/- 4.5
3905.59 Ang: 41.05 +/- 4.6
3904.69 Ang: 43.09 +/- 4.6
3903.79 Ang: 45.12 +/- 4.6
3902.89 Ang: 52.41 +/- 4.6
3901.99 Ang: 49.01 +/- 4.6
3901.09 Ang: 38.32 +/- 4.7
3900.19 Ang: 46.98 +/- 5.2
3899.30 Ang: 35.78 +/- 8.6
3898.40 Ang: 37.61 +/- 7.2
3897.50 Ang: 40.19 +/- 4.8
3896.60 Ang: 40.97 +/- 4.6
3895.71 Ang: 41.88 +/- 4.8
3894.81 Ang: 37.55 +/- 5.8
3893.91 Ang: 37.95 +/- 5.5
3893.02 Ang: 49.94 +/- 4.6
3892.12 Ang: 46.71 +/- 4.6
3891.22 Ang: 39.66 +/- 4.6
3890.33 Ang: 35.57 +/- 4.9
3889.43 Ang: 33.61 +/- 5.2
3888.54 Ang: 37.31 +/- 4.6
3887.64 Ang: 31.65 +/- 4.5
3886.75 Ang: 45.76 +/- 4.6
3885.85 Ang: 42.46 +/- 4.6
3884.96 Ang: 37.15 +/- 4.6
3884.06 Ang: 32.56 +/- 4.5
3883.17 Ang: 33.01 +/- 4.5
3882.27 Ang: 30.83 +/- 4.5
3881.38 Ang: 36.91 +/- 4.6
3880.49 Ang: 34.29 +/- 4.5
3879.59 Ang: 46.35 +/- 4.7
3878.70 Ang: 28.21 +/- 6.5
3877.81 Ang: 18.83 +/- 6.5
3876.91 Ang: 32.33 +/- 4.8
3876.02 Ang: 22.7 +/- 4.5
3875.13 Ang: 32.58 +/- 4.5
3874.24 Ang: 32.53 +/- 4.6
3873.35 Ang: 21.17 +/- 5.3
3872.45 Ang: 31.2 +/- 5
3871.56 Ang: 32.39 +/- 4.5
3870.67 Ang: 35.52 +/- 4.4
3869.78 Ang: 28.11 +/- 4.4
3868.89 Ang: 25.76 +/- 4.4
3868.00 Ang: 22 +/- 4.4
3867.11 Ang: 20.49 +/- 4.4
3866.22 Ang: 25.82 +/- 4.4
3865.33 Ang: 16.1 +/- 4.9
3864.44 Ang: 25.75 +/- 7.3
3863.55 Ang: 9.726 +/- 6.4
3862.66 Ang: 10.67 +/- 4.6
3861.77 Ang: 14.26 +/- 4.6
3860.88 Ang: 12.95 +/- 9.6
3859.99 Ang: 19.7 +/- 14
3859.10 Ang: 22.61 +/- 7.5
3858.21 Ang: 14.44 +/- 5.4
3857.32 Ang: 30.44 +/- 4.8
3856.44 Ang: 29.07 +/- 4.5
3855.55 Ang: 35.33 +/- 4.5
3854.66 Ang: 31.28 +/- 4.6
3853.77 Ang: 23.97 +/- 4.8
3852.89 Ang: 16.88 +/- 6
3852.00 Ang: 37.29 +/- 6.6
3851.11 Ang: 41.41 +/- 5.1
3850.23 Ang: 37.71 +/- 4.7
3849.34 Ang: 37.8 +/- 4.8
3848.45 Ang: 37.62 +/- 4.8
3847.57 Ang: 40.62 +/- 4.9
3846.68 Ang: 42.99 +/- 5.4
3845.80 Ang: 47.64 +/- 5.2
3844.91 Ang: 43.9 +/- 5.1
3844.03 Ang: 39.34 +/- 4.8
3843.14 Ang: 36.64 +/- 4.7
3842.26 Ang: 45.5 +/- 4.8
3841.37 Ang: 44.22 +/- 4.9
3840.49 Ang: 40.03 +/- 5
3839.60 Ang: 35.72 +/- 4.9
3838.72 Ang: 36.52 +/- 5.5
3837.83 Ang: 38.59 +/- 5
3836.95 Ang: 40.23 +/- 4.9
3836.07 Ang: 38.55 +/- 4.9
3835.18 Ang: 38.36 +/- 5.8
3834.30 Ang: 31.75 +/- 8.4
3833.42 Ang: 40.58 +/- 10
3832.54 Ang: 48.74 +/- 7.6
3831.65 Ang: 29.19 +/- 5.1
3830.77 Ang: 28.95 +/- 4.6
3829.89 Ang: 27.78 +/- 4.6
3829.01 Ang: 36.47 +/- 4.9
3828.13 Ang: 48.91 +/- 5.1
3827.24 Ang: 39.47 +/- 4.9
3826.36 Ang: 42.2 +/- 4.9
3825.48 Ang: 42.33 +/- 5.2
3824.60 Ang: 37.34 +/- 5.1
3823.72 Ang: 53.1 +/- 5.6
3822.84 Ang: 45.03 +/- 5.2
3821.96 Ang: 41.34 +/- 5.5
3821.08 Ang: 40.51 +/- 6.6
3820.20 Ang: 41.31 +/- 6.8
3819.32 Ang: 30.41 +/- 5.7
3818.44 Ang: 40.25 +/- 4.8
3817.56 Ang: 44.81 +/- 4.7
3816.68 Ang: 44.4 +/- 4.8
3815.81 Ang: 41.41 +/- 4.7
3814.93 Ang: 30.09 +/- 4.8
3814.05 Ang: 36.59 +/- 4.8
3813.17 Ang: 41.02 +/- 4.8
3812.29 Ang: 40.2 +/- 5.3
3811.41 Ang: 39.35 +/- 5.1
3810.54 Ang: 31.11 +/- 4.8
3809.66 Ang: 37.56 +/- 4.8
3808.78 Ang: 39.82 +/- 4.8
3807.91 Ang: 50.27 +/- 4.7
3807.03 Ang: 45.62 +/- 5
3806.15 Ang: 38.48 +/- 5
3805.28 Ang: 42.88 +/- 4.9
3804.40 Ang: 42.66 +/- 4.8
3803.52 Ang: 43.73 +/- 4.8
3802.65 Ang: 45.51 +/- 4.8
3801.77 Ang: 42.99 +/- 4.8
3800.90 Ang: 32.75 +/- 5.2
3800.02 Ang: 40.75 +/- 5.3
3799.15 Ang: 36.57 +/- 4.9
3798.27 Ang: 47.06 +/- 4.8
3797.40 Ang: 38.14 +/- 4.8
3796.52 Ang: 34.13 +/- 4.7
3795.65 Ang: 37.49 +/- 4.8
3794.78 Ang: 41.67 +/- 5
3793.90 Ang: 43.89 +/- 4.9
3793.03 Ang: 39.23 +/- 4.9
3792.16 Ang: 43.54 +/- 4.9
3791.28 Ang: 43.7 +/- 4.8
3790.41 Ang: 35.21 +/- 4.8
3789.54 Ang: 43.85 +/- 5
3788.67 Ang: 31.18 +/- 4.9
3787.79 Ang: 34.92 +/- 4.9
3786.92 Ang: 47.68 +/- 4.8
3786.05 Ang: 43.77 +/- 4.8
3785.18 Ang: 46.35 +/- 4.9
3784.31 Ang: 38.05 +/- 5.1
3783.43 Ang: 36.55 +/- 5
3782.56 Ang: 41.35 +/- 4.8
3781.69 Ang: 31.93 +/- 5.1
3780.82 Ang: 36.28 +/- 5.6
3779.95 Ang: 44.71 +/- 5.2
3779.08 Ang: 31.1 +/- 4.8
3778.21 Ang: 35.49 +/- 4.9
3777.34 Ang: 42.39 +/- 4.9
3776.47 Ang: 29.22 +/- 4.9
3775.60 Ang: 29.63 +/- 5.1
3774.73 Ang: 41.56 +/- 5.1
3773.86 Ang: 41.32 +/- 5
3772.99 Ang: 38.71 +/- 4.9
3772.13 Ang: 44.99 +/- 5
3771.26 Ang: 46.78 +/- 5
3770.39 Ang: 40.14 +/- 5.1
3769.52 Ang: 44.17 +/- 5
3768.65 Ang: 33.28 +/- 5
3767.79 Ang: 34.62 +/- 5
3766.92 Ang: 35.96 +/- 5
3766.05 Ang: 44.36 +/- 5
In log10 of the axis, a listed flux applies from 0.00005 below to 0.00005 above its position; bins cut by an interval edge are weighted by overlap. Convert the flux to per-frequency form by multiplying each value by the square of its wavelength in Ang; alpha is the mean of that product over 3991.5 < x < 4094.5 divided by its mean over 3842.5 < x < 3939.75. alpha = 1.40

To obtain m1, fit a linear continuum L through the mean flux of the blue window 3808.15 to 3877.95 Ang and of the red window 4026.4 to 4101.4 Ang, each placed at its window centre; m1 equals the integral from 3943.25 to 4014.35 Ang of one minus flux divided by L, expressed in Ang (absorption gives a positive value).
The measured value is 3.1 Ang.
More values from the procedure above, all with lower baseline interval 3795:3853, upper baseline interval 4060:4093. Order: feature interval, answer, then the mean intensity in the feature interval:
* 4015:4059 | 1.8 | 46.5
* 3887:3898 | 0.8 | 39.5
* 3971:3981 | 1.3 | 40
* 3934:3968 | 4.7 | 38.7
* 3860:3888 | 9.3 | 27.9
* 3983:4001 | 1.3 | 43.4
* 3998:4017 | 0.7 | 45.6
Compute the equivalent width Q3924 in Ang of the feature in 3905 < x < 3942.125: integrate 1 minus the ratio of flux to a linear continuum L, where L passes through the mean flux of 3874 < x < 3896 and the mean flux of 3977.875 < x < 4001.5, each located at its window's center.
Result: -3.6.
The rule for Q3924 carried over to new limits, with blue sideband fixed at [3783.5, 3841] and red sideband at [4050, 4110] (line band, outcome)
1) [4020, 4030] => 0.63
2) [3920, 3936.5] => 0.43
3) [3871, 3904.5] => 4.45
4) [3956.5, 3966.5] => 1.63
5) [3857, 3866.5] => 5.37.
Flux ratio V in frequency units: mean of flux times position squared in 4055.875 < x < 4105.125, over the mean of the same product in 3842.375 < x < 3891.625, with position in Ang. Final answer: 1.82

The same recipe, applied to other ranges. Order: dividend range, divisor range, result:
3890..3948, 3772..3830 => 1.12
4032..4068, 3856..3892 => 1.82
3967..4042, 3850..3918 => 1.37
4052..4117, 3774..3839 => 1.46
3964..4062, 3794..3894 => 1.37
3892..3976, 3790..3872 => 1.20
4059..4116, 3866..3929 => 1.43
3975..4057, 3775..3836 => 1.27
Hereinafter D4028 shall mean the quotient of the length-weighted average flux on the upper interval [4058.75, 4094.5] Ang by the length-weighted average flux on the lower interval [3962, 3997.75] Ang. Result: 1.23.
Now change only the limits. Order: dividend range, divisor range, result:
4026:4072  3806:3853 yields 1.19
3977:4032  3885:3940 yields 1.05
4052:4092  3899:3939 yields 1.16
